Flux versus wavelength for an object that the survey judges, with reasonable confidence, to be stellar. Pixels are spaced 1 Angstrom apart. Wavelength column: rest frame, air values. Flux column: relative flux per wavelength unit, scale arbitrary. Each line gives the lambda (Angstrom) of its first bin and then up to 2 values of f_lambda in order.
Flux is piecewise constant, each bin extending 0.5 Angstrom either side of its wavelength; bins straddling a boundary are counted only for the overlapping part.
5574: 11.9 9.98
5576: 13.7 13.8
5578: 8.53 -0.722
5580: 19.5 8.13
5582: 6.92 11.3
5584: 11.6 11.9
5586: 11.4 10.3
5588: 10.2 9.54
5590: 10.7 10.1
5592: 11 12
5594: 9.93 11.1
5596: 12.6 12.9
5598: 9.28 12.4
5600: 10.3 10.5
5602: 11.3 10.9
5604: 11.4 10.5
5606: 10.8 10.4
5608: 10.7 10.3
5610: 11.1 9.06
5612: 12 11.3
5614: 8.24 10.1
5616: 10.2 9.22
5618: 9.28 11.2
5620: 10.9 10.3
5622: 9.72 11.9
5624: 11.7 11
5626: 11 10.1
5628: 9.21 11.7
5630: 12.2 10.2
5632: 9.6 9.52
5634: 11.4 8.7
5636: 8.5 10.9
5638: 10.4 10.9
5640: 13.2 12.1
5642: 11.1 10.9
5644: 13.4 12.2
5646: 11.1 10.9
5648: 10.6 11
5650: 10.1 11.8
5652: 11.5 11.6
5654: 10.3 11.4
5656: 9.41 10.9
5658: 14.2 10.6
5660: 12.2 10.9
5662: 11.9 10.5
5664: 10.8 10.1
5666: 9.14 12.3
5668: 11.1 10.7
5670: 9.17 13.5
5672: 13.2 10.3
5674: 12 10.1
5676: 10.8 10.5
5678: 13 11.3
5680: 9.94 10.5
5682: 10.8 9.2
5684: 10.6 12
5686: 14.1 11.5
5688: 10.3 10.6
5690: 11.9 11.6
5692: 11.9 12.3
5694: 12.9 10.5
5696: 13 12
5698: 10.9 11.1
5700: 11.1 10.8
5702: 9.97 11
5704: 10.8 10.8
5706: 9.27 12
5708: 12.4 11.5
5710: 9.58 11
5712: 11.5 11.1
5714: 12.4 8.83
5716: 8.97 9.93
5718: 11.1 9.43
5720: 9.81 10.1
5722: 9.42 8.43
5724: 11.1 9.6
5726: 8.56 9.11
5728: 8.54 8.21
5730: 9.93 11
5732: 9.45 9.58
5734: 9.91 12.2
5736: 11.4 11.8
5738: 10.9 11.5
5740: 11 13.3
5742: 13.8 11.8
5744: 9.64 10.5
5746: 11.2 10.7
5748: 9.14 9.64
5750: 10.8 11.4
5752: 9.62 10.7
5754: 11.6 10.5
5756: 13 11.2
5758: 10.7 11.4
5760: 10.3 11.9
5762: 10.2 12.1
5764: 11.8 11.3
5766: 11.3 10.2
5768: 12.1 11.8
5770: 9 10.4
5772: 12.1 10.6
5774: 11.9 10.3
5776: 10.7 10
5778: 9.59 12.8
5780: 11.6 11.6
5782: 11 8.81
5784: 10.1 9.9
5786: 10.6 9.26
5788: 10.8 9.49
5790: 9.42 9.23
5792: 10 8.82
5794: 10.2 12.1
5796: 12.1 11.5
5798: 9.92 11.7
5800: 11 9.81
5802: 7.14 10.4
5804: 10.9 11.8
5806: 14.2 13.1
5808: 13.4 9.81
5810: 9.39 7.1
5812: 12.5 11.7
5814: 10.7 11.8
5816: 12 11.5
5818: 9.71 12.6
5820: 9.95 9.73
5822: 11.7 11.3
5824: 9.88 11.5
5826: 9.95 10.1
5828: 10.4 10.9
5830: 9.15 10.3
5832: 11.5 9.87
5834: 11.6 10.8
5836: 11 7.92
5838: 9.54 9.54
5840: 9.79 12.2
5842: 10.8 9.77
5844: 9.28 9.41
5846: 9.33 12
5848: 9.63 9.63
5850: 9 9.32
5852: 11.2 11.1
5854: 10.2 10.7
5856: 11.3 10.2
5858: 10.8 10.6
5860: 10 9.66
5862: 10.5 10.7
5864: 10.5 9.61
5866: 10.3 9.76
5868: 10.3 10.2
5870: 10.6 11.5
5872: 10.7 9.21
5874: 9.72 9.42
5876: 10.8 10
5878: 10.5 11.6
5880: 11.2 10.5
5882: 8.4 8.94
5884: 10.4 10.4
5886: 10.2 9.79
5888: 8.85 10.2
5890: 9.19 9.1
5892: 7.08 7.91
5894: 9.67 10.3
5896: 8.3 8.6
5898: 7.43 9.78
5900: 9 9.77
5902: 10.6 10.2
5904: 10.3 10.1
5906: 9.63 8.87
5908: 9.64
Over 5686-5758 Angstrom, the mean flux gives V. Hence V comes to 10.8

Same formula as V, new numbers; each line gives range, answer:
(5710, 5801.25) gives 10.6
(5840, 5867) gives 10.3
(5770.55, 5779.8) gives 11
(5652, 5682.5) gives 11.1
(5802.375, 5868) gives 10.6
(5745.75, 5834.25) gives 10.8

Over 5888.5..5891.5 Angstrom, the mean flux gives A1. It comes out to 9.5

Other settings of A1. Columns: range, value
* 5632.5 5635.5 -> 9.87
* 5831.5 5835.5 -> 10.9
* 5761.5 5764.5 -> 11.4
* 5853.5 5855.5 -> 10.4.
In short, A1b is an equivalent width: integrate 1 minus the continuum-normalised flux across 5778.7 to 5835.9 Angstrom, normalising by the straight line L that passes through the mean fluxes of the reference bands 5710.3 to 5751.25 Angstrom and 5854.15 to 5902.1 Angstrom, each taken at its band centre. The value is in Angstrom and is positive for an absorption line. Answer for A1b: -3.1 Angstrom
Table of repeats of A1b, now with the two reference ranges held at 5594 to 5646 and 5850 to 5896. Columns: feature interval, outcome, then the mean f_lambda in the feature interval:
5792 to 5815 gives -1.43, 10.9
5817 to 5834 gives -0.70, 10.6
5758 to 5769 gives -0.96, 11.3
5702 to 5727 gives 0.42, 10.3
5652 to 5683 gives -1.29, 11.1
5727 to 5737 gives 0.36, 10.1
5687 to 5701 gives -1.27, 11.5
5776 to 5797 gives -0.23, 10.4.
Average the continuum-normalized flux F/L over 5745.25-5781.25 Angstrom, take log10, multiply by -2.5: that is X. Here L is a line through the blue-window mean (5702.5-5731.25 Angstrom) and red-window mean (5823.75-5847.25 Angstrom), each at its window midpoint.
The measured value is -0.08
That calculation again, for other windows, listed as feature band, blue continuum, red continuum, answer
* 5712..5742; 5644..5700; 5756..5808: 0.075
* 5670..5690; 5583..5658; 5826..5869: -0.056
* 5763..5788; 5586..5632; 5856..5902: -0.066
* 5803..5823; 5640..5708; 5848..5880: -0.065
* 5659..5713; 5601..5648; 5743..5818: -0.044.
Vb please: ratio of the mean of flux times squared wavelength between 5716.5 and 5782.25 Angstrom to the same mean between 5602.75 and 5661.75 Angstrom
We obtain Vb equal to 1.03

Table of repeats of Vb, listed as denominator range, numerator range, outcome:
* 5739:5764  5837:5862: 0.95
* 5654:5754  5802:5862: 1.02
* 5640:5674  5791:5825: 1.02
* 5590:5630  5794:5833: 1.09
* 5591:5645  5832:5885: 1.03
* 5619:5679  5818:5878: 1.00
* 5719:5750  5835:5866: 1.02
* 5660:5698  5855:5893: 0.95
